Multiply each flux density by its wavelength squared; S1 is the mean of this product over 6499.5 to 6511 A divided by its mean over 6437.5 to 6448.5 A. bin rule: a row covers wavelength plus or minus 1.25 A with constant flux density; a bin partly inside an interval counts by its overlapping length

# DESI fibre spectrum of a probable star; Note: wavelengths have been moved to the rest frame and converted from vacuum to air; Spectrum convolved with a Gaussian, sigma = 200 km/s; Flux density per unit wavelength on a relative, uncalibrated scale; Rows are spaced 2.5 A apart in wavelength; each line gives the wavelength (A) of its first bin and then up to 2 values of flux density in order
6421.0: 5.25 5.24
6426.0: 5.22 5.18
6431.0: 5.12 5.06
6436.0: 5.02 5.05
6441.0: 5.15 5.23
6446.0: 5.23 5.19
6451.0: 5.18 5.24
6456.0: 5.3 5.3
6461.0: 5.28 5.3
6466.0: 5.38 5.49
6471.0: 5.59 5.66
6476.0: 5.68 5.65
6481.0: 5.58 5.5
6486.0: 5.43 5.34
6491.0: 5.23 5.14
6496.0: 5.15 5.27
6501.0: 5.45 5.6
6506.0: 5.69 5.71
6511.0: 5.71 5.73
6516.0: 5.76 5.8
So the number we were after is 1.11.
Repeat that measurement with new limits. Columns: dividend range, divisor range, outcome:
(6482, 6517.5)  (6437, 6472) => 1.05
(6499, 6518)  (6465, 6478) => 1.03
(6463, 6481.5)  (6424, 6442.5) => 1.10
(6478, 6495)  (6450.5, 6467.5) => 1.03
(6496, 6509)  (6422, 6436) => 1.09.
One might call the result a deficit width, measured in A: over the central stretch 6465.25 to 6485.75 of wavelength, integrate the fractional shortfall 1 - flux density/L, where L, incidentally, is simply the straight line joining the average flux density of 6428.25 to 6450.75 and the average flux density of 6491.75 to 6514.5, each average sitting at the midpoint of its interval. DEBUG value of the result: -0.9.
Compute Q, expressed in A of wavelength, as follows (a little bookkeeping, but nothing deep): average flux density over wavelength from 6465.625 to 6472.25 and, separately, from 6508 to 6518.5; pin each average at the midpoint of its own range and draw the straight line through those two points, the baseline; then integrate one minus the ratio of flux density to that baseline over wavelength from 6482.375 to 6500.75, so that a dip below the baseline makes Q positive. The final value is 1.0 A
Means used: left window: 5.5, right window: 5.74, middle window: 5.3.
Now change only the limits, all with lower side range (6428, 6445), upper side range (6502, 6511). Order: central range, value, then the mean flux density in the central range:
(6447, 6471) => -0.1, 5.31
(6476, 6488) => -0.2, 5.54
